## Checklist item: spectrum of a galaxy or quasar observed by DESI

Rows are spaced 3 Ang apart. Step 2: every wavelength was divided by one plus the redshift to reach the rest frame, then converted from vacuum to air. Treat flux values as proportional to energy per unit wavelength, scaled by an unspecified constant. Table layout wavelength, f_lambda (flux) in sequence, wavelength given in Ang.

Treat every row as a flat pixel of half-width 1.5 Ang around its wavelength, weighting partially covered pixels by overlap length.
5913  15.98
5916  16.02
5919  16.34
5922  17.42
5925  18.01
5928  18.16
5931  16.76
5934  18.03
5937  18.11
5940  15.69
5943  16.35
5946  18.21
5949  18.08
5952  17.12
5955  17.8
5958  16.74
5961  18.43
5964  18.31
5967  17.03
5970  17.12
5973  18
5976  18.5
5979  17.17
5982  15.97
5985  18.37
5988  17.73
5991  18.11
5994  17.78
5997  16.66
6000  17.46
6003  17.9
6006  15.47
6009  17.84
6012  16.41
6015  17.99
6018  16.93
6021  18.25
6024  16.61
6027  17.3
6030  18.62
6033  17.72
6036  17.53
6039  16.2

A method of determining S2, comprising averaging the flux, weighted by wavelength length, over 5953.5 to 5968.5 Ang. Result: 17.7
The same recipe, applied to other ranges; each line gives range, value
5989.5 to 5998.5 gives 17.5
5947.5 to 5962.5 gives 17.6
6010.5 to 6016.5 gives 17.2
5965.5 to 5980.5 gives 17.6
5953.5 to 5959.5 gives 17.3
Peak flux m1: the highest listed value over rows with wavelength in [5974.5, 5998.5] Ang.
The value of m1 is 18.5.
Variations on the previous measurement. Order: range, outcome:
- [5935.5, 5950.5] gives 18.21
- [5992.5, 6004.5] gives 17.9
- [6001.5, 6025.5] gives 18.25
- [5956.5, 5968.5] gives 18.43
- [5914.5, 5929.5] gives 18.16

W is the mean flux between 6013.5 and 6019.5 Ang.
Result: 17.5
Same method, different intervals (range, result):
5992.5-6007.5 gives 17.1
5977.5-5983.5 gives 16.6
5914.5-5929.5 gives 17.2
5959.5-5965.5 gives 18.4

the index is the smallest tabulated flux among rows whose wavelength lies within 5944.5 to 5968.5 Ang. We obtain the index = 16.74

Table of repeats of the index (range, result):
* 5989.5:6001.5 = 16.66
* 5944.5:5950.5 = 18.08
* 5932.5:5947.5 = 15.69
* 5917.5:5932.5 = 16.34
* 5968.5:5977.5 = 17.12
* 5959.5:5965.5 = 18.31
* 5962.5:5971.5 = 17.03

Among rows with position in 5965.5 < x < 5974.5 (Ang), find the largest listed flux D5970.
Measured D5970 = 18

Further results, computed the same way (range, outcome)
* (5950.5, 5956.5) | 17.8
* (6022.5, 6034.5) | 18.62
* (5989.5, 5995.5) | 18.11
